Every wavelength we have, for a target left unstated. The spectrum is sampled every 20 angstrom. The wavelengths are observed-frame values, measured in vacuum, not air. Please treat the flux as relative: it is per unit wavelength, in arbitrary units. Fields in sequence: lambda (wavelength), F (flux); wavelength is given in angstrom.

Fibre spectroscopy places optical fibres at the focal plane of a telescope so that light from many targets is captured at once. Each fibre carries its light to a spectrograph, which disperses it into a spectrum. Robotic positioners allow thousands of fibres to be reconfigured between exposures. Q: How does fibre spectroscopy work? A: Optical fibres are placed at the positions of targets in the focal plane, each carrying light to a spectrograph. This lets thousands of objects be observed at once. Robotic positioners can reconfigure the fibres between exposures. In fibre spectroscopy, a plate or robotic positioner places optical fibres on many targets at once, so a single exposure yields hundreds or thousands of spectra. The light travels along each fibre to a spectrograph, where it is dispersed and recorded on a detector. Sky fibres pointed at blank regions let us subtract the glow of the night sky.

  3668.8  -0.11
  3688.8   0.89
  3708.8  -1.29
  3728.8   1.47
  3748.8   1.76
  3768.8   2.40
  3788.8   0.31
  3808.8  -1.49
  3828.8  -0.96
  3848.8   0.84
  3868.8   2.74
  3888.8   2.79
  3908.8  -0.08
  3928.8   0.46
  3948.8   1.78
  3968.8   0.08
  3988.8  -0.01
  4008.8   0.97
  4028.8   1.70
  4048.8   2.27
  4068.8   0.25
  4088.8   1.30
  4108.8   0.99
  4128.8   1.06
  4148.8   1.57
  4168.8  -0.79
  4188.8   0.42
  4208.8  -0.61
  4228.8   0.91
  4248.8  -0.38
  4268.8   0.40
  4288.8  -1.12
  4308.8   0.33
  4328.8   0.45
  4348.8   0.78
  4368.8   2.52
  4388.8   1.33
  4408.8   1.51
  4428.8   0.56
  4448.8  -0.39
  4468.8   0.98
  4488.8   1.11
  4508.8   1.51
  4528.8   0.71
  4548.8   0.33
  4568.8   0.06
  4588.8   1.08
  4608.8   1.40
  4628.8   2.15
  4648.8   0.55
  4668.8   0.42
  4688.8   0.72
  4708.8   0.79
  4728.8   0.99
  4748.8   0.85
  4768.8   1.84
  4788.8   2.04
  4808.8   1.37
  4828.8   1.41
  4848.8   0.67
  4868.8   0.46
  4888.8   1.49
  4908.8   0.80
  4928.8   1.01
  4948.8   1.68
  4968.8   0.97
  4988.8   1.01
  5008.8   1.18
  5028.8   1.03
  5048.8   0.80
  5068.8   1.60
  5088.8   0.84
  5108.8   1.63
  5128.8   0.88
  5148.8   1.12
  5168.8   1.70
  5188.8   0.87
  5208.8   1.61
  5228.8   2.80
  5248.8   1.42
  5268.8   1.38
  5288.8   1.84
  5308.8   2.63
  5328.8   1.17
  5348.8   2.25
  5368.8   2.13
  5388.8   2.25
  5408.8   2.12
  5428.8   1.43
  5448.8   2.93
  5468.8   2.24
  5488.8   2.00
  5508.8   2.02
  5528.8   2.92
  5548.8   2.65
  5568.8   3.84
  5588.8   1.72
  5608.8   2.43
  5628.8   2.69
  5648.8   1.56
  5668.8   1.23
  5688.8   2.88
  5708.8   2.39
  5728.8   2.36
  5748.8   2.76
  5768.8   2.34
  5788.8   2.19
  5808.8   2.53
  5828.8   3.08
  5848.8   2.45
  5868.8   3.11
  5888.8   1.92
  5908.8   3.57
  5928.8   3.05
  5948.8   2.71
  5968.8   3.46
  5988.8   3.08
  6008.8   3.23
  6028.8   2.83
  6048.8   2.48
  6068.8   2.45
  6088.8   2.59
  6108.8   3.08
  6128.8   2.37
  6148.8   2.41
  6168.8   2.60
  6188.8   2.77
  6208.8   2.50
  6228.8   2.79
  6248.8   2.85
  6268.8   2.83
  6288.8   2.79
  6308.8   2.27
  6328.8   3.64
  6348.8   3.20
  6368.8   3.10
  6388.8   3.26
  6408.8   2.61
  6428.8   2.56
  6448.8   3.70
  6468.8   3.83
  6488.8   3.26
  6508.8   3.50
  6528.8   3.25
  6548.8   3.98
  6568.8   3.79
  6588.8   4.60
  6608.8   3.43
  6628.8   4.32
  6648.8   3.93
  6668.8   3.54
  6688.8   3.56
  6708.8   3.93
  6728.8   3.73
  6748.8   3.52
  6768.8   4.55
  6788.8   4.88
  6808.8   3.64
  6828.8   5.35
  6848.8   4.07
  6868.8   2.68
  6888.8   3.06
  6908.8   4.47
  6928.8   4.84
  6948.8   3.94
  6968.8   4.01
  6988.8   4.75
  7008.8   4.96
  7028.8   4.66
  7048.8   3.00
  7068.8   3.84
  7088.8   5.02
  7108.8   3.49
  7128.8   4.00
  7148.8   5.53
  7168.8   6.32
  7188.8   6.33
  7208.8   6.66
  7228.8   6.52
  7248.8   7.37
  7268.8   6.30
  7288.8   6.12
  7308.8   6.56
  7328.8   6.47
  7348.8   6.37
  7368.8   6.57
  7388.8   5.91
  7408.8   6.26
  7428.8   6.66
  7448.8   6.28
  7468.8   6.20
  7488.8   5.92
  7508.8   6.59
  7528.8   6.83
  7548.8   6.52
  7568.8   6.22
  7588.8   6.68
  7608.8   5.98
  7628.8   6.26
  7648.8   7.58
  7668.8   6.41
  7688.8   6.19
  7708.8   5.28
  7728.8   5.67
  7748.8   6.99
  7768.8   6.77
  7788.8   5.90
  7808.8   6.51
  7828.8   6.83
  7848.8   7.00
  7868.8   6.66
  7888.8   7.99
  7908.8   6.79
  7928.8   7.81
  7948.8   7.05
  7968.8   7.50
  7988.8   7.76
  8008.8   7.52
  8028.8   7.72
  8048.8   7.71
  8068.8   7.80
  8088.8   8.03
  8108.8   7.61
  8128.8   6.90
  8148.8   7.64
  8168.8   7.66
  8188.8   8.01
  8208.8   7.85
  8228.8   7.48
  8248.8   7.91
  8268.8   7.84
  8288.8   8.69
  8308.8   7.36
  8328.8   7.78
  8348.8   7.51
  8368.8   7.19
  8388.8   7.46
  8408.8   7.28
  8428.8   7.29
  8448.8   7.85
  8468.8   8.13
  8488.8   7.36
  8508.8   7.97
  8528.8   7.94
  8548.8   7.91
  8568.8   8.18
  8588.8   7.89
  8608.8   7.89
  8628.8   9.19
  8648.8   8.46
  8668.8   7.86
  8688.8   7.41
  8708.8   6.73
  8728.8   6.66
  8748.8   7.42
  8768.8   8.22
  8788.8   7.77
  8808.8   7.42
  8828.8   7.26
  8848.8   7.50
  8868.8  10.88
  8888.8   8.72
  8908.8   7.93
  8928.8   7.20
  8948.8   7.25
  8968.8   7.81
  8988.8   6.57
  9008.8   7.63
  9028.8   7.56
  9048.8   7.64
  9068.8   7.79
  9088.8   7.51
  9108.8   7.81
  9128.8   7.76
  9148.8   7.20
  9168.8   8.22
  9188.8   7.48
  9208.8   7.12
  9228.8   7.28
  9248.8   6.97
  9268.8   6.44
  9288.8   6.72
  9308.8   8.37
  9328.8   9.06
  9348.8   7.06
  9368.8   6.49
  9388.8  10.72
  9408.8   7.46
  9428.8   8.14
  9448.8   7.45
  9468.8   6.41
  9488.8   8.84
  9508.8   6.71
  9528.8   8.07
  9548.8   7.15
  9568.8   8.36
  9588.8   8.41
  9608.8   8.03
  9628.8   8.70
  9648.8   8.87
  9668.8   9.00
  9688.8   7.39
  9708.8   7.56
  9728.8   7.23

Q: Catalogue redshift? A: 0.79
